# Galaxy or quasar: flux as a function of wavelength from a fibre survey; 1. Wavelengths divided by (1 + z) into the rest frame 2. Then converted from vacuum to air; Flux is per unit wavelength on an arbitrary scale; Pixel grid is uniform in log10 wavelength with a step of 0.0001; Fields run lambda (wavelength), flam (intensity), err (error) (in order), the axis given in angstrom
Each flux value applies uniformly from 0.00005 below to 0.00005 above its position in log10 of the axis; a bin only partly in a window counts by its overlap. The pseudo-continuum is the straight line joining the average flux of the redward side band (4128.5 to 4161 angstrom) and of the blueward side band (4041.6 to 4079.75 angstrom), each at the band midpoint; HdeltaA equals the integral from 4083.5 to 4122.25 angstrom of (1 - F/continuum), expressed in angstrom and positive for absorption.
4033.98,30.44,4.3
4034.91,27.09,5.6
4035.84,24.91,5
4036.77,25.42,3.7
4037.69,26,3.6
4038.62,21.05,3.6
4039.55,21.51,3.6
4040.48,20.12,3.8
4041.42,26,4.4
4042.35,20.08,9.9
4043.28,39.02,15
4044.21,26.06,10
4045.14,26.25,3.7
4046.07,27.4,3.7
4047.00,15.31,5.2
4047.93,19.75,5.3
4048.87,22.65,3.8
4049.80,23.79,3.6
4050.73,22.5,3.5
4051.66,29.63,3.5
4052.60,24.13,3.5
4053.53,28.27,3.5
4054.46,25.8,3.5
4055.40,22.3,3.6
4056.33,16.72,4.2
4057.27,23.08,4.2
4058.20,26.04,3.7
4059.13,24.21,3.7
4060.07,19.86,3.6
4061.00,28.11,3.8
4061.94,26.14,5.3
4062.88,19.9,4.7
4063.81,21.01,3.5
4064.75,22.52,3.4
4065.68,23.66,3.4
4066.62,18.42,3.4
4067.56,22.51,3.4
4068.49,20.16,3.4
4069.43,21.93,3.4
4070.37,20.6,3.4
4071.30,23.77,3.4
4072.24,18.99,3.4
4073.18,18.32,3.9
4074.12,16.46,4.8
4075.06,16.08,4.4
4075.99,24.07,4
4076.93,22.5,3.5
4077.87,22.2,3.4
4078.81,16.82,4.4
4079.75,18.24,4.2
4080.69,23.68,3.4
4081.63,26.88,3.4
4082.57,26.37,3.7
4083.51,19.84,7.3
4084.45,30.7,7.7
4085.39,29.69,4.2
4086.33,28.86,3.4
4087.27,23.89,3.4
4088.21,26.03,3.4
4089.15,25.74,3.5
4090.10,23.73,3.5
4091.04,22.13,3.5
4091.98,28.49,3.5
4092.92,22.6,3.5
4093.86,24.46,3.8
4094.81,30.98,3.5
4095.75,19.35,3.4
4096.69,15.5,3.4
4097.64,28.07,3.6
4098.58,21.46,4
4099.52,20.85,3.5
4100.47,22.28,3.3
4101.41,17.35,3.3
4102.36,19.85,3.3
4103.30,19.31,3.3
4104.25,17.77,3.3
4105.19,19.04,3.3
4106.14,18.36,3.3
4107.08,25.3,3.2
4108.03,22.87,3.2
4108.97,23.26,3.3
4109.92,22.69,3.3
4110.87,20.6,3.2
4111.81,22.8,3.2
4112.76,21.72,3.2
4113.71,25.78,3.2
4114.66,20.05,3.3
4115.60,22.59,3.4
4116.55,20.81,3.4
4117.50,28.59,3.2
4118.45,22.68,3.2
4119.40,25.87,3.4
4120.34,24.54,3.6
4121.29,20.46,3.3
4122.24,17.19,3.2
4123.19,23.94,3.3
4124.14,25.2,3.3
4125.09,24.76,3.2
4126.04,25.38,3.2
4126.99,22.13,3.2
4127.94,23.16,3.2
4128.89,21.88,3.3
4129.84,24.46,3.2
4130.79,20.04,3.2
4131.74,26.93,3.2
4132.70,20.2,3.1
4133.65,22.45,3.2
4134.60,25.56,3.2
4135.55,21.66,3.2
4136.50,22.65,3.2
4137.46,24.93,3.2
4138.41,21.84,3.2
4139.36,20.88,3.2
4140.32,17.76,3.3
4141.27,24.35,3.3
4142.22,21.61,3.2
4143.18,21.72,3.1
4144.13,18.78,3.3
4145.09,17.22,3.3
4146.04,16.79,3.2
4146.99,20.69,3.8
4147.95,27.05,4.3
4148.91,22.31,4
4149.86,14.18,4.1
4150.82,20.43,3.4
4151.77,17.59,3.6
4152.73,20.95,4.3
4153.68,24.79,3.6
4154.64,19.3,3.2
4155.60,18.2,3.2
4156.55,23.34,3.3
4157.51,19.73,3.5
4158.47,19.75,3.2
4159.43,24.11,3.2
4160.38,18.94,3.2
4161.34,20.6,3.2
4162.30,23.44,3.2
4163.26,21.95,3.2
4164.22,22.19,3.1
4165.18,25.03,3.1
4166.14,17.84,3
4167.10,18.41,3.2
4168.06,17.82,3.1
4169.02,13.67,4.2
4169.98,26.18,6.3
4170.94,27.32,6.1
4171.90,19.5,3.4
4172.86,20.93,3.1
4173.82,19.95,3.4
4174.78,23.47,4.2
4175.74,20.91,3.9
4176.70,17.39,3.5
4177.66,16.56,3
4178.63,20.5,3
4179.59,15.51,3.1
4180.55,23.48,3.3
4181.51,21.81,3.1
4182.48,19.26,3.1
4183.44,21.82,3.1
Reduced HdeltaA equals -1.9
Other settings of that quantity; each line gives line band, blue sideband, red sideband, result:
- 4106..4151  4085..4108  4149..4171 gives -1.1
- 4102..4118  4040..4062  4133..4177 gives 0.4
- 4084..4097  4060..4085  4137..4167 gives -2.2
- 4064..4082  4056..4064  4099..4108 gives 1.0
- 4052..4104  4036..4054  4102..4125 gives 1.4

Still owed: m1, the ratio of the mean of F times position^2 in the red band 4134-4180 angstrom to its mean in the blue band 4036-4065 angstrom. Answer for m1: 0.9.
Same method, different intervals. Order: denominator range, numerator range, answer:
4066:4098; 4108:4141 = 1.02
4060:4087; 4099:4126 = 1.00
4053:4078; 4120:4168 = 1.02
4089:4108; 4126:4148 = 1.01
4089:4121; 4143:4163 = 0.93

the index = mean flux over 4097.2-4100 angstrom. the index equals 23.4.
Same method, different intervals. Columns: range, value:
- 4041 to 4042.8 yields 23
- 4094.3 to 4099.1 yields 23.1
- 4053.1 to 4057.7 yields 23.2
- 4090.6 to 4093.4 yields 24.5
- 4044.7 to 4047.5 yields 23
